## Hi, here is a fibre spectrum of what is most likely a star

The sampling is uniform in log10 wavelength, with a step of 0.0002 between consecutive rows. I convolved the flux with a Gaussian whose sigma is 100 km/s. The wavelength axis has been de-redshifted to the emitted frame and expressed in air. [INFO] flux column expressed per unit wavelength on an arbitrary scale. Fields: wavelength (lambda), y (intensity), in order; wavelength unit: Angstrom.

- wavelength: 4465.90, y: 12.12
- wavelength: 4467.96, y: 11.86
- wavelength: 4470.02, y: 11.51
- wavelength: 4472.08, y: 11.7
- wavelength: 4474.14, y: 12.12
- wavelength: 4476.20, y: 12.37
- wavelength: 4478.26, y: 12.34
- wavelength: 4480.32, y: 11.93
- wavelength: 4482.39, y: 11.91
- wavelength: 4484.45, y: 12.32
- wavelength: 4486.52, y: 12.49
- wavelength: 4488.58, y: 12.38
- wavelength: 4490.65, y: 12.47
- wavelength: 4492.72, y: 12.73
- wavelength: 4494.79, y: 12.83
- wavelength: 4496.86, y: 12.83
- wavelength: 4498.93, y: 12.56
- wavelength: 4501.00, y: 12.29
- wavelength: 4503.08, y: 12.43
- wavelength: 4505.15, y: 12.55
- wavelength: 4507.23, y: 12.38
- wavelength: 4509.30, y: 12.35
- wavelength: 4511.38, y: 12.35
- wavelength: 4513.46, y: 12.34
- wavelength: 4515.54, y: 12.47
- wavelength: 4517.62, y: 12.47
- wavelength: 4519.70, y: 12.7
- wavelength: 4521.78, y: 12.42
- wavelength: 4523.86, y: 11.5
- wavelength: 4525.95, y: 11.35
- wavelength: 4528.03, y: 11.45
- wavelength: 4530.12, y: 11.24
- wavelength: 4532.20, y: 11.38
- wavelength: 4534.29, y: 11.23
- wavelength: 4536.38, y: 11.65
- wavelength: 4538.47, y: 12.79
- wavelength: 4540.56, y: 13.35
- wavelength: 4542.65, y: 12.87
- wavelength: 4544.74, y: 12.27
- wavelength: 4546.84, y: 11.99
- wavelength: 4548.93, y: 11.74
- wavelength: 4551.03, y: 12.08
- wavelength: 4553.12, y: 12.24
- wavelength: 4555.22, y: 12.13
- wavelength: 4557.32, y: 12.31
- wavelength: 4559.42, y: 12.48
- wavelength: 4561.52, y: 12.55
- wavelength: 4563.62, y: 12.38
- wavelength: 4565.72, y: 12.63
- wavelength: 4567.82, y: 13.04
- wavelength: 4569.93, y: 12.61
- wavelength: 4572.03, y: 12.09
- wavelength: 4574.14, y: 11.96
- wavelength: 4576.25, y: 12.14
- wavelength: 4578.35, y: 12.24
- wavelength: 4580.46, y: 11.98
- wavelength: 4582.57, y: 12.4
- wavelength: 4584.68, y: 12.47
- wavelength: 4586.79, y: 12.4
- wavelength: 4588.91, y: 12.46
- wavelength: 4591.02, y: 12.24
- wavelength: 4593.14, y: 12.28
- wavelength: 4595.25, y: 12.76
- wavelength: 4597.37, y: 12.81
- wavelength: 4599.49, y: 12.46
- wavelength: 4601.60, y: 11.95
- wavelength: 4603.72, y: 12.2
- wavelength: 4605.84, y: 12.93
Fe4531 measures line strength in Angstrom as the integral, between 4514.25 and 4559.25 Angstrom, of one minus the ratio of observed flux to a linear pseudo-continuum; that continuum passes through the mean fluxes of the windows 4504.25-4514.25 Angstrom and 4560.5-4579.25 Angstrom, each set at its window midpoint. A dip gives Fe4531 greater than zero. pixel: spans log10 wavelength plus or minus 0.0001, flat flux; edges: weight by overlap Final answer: 1.13 Angstrom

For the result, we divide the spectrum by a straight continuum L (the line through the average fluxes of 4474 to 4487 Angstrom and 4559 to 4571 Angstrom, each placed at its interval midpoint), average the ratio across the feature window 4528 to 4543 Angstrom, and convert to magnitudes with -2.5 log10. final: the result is 0.04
